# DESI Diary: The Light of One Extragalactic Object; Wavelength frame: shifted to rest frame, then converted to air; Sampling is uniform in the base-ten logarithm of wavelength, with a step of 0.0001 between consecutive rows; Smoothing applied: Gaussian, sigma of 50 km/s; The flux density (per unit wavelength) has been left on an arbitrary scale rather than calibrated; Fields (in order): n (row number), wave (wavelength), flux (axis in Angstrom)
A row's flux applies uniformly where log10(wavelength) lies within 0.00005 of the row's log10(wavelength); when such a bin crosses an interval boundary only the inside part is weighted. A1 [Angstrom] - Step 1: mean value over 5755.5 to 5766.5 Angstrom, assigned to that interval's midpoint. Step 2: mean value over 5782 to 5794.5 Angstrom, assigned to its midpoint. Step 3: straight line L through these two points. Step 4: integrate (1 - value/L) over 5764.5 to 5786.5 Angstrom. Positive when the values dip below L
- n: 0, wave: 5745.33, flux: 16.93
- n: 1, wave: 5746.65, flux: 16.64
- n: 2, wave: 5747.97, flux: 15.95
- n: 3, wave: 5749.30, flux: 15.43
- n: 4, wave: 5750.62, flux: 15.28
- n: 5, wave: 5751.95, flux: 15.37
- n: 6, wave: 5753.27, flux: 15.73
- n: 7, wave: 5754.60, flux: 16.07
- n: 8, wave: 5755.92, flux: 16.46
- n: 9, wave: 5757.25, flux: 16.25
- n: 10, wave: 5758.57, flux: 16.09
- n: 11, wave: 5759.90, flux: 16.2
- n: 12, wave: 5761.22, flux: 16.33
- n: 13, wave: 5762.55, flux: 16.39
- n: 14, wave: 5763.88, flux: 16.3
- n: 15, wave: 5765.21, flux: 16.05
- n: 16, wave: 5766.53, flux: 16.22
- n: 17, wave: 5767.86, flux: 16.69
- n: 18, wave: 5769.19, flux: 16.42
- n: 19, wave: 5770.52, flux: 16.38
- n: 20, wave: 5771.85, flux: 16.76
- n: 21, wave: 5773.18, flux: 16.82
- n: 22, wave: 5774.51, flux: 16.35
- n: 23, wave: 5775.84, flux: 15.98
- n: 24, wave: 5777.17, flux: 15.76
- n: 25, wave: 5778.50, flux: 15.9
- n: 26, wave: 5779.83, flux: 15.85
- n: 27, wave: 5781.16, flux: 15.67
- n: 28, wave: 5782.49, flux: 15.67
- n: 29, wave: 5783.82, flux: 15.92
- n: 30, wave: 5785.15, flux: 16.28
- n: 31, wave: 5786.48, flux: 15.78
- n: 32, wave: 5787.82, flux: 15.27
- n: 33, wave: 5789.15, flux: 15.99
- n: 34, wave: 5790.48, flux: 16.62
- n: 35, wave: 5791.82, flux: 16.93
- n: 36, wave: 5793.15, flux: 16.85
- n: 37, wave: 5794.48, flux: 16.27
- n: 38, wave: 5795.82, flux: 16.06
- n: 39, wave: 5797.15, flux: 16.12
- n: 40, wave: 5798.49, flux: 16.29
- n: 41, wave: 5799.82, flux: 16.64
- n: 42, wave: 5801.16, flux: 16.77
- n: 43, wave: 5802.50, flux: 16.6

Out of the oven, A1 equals 0.1 Angstrom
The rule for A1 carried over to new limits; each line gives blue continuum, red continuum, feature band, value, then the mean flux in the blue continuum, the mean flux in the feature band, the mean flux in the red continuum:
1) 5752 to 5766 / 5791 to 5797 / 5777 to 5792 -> 0.4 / 16.2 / 15.9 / 16.5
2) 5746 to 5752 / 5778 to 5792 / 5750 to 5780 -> -0.6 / 15.8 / 16.2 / 16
